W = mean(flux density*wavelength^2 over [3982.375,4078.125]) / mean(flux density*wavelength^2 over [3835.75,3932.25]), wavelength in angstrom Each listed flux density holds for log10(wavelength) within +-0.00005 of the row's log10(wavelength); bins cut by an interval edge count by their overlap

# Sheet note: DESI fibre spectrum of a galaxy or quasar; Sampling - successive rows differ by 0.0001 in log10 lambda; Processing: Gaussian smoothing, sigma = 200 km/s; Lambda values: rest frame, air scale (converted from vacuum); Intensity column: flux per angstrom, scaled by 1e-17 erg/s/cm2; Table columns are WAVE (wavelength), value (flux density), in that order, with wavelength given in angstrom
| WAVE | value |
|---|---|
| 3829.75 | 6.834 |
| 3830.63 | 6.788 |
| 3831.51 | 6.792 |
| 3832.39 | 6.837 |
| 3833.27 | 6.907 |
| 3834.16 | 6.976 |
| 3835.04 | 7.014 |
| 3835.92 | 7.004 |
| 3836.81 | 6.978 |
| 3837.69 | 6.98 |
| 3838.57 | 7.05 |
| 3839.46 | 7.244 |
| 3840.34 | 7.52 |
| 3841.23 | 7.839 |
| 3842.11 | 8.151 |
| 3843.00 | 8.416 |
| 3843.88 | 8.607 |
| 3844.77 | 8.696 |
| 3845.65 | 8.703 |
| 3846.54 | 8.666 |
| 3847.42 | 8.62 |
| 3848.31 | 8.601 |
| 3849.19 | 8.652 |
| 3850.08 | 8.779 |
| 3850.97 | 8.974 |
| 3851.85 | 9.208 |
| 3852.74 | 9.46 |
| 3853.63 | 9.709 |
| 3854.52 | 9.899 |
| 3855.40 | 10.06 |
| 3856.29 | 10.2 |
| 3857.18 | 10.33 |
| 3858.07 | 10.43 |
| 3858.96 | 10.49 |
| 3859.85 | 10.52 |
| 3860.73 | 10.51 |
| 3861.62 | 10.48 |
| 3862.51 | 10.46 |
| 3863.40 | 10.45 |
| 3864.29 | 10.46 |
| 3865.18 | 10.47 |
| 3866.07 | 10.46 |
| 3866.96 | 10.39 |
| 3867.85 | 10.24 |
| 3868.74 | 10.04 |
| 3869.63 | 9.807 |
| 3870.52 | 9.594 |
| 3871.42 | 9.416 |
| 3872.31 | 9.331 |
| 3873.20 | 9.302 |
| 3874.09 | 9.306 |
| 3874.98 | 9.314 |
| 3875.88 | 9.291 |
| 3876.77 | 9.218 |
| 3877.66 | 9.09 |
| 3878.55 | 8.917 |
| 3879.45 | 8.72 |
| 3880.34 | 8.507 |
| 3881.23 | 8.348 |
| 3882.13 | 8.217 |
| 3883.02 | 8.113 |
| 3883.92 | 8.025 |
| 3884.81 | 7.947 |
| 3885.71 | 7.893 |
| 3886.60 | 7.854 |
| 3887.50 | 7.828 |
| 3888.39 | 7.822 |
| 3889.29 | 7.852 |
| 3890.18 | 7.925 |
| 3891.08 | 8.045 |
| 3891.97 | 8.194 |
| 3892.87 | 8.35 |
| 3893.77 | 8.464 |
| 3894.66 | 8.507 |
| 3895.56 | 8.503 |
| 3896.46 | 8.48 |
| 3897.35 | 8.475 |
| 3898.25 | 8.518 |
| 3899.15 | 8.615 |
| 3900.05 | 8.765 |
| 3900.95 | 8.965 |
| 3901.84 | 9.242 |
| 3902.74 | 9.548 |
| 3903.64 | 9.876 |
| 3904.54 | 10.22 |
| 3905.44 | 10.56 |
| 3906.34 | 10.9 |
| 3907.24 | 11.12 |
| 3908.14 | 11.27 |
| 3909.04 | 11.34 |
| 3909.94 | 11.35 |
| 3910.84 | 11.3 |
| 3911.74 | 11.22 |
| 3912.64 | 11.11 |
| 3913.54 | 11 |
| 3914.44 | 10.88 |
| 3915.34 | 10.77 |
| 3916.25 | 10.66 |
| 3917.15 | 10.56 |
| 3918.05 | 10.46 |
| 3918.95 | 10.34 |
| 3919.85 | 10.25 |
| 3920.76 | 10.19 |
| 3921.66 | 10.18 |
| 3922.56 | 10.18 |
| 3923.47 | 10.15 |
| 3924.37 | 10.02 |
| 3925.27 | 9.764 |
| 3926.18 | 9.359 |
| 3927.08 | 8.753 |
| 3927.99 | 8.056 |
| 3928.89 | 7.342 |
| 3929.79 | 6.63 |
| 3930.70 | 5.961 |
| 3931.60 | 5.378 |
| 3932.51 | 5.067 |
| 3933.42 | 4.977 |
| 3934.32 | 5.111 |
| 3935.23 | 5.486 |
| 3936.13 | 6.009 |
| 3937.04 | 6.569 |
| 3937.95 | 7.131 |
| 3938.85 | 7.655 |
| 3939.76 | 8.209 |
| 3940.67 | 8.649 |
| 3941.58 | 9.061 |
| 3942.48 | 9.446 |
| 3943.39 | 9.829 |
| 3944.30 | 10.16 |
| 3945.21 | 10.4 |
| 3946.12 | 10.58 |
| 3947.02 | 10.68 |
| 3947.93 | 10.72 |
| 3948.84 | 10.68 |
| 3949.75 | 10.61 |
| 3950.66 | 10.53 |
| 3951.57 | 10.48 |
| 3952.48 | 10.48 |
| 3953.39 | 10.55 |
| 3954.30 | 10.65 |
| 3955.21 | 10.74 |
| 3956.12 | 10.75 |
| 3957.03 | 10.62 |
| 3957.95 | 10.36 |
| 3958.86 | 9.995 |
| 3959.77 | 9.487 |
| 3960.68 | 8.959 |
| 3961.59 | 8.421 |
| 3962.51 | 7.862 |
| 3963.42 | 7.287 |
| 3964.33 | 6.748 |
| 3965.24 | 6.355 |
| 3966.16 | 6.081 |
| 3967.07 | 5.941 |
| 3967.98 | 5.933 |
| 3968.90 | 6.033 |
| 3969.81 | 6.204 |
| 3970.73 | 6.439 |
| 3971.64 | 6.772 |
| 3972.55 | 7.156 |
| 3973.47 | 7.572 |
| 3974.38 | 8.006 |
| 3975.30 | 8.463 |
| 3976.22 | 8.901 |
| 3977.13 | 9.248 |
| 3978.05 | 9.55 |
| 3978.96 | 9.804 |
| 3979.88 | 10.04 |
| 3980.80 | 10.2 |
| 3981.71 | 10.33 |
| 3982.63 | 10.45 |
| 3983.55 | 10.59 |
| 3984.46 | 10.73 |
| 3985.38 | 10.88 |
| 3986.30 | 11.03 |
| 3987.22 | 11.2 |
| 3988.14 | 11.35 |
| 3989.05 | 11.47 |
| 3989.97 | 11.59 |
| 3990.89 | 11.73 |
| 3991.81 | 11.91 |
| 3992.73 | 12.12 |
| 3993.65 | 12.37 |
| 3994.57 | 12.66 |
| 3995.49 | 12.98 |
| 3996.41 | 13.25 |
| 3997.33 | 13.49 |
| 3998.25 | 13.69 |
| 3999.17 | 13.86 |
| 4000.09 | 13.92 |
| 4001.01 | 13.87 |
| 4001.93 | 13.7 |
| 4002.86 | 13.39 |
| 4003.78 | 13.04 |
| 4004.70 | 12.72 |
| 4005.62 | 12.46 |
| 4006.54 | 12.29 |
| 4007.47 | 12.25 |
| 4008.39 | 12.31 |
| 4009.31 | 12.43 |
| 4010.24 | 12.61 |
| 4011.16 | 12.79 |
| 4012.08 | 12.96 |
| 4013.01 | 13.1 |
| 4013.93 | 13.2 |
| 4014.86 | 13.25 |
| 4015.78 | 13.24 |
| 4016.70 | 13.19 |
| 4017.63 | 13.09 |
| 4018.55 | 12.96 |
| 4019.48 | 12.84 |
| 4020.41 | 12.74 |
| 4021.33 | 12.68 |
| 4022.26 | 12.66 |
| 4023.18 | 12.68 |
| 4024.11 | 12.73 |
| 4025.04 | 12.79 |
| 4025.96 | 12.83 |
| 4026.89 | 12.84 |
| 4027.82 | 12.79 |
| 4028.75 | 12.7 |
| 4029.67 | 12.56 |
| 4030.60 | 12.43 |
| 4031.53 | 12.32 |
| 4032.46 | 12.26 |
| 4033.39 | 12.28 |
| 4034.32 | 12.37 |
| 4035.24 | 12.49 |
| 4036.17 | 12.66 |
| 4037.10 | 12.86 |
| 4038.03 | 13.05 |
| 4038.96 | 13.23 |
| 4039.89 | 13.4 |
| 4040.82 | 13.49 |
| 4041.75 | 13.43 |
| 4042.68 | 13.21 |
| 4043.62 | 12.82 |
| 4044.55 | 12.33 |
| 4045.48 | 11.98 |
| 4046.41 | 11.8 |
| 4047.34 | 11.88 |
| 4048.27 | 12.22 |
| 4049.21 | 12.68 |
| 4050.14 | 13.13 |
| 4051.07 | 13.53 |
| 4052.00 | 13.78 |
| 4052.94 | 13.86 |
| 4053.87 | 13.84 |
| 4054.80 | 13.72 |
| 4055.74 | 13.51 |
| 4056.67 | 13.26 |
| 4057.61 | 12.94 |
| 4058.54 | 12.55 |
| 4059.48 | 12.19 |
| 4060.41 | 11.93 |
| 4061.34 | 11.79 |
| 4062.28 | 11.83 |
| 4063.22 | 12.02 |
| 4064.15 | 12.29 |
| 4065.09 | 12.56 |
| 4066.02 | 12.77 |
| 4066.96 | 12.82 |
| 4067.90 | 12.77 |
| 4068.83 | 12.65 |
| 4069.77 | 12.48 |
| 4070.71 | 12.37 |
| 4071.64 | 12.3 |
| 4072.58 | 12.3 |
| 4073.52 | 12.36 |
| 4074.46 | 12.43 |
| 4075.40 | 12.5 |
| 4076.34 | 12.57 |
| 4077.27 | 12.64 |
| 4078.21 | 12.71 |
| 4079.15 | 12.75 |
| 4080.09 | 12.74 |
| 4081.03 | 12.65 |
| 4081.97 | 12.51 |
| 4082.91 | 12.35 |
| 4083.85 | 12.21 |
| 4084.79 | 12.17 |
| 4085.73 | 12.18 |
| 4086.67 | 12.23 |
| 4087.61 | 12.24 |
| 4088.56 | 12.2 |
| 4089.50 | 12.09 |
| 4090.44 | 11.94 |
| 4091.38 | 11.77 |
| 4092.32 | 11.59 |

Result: 1.5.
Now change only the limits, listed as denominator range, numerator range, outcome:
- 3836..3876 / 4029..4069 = 1.51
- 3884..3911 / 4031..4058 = 1.53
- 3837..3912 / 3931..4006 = 1.11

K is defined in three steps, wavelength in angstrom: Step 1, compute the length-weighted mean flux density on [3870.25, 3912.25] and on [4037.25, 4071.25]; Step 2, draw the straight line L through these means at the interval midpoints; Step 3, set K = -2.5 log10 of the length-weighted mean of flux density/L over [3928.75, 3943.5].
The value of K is 0.42 mag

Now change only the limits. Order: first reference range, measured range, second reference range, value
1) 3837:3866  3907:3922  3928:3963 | -0.21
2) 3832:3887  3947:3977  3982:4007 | 0.31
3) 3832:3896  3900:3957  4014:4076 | 0.08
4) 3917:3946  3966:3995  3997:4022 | 0.20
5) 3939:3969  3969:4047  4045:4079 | -0.09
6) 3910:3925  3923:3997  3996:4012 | 0.28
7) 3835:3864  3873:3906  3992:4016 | 0.16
